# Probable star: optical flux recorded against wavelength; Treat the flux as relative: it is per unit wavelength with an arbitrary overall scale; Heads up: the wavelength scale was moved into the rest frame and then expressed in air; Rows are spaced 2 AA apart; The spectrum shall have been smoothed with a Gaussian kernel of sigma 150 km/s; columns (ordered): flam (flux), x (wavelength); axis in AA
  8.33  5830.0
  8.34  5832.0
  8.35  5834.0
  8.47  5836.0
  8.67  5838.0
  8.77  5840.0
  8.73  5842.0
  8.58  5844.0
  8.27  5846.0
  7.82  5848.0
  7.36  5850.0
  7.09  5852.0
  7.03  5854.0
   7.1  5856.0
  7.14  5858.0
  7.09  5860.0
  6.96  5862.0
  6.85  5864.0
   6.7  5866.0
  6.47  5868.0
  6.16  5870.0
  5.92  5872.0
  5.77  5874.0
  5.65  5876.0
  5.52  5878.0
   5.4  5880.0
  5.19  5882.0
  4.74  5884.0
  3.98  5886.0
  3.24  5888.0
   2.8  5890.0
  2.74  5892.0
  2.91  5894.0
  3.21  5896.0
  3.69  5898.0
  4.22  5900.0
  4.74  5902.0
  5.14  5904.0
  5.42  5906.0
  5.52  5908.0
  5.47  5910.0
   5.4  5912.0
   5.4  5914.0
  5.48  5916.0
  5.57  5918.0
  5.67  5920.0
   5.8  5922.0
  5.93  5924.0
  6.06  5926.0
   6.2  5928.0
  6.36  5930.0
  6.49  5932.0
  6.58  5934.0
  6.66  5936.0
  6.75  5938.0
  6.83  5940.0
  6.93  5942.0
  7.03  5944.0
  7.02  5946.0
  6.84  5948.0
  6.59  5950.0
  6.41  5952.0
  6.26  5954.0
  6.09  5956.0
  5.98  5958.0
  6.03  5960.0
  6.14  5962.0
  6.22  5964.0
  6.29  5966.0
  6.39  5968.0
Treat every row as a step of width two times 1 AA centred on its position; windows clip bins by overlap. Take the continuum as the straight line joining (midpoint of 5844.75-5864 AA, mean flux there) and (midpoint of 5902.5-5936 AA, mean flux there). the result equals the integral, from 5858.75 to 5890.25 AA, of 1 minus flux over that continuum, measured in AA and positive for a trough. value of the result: 5.8 AA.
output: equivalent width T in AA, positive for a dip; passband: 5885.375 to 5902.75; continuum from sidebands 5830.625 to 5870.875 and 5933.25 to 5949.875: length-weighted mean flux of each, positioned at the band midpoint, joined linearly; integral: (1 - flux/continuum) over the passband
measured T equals 9.0 AA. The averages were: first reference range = 7.61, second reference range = 6.82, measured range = 3.48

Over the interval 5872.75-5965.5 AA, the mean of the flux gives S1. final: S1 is 5.53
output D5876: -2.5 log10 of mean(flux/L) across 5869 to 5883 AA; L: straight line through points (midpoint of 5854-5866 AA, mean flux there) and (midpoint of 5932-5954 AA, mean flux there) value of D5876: 0.22 mag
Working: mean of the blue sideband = 7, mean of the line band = 5.66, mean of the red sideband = 6.73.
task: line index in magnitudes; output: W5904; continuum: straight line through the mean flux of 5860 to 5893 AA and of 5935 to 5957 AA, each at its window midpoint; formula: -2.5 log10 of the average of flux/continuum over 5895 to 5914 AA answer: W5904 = 0.22 mag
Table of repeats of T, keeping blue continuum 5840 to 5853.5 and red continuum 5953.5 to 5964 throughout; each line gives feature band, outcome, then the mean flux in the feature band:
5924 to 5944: -0.1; 6.53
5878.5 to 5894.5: 7.4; 3.96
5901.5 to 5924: 4.6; 5.46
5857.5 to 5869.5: 1.4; 6.83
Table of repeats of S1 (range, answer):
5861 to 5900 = 4.92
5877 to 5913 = 4.41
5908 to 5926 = 5.61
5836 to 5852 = 8.25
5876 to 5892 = 4.38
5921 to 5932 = 6.11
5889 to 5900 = 3.17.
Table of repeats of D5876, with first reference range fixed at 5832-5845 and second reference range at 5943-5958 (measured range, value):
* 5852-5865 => 0.17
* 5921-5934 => 0.13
